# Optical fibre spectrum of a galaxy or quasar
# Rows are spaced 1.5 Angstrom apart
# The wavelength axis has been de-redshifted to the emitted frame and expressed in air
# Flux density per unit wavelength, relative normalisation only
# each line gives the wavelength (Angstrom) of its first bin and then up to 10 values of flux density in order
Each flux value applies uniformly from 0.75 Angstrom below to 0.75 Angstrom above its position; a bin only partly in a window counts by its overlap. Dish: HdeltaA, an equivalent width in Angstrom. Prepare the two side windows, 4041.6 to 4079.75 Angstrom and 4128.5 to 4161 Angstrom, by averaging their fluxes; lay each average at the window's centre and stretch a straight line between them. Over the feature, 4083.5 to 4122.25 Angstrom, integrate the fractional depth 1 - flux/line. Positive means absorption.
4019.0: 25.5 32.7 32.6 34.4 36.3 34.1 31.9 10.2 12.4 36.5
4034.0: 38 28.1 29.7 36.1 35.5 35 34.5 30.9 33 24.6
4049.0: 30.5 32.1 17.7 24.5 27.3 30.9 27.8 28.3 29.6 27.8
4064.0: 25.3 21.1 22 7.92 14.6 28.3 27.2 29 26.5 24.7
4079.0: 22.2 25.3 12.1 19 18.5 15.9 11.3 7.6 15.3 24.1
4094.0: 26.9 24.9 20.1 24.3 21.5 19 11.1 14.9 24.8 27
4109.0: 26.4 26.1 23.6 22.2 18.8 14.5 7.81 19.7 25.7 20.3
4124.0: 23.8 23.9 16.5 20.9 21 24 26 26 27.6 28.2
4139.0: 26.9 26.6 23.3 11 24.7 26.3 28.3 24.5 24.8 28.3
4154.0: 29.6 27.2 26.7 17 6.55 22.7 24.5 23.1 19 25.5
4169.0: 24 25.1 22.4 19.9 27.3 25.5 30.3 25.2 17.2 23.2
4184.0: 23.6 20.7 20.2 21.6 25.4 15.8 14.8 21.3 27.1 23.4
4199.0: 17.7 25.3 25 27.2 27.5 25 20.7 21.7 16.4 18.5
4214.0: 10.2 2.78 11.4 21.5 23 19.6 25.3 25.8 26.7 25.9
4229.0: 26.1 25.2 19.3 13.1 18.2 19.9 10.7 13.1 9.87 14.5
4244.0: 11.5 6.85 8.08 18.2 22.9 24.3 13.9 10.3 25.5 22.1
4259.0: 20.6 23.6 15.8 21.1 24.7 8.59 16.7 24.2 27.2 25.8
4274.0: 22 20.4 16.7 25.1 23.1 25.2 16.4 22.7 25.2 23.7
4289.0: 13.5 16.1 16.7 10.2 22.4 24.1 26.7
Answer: 8.2 Angstrom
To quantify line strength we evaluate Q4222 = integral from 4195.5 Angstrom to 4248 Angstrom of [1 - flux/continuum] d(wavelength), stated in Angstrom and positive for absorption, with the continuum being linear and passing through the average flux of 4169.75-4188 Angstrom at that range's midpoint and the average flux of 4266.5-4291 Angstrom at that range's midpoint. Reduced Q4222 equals 8.3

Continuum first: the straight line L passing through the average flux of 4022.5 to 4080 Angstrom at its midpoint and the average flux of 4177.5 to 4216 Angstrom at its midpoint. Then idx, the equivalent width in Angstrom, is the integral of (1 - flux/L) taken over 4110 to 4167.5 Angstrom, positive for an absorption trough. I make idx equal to 2.5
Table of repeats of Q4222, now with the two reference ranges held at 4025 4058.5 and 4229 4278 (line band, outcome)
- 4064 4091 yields 7.70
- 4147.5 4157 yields -1.45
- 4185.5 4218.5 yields 1.42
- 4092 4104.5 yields 2.53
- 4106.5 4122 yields 2.61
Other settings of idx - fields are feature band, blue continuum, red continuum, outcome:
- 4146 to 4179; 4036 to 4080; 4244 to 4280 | -1.4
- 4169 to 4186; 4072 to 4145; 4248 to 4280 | -2.2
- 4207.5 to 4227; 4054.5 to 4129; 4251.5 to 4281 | 1.9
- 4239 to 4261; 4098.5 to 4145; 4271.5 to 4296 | 4.7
